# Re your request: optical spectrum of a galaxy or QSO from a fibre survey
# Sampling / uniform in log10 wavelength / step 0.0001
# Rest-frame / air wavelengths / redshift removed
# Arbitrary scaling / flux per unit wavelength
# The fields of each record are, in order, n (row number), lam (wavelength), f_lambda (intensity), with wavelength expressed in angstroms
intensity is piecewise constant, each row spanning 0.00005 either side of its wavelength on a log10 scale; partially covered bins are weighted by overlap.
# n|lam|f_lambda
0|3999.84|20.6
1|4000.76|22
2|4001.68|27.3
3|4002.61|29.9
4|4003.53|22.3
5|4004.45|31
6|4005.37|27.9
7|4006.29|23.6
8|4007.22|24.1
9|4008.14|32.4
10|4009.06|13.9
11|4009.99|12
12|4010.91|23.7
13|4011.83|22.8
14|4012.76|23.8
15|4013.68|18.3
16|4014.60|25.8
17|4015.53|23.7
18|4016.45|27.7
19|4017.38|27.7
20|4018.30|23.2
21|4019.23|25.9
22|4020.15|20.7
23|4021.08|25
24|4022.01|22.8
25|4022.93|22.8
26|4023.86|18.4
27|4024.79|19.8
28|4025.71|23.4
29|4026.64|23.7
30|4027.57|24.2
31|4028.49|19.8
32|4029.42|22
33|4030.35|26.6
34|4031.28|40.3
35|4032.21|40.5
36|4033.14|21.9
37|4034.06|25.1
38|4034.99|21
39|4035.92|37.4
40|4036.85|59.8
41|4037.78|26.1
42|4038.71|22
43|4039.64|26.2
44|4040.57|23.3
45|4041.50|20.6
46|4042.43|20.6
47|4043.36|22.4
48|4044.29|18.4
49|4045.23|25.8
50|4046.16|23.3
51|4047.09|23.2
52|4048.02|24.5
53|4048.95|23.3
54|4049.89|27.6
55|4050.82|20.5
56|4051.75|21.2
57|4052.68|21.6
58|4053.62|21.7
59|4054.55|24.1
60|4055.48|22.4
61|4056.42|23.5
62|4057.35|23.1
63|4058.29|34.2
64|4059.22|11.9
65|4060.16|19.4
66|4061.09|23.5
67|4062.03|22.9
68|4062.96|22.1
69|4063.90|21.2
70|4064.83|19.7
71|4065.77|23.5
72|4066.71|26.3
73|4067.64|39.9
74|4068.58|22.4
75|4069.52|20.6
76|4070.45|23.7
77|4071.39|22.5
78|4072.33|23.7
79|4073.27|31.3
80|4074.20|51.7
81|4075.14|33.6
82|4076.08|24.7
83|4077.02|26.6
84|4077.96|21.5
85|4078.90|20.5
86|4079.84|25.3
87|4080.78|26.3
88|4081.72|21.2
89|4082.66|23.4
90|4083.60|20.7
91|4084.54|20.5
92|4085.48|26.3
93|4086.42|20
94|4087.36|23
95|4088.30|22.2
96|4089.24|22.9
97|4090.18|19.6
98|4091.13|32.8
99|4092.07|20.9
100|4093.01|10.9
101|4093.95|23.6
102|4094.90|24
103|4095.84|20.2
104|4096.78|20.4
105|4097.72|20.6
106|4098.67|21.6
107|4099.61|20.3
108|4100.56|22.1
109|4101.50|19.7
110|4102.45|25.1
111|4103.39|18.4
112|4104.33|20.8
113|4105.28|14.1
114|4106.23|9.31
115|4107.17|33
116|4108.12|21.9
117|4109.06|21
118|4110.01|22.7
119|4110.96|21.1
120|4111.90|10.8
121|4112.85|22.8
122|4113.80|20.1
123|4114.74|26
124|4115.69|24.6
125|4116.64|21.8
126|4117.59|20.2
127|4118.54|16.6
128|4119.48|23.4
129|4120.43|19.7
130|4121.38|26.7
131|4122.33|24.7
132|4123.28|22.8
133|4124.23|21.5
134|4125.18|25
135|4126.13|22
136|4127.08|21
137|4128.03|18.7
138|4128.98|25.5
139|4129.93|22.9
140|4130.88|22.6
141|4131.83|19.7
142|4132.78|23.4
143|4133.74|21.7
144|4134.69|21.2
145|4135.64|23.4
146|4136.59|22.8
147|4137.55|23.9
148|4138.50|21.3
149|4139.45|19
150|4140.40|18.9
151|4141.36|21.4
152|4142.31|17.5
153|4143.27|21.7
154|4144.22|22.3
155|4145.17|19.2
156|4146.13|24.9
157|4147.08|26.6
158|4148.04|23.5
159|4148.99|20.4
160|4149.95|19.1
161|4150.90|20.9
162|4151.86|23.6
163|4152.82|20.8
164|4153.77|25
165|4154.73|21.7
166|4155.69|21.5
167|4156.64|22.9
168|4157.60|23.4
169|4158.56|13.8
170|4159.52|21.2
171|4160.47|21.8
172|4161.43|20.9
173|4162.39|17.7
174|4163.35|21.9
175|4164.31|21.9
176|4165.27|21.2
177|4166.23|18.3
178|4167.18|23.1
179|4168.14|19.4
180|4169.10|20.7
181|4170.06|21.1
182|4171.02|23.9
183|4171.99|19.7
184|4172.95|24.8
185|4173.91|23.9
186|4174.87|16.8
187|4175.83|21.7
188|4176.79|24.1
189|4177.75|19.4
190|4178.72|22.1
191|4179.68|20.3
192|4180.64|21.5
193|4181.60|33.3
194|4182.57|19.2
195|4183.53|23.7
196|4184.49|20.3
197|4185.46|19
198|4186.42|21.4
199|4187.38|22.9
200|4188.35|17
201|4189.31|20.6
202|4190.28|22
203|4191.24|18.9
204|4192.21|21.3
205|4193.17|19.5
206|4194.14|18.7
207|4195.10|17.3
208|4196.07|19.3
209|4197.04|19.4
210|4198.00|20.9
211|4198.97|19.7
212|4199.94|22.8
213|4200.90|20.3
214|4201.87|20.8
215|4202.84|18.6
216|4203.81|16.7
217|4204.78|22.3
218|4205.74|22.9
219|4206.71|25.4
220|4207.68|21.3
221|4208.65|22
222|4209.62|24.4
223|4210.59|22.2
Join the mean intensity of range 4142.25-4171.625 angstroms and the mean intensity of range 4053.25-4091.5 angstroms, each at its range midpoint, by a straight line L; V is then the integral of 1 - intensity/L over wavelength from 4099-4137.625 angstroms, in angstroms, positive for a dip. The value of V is 2.1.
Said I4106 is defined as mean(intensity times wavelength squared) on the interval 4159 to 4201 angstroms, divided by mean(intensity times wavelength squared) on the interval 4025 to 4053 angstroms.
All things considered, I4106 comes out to 0.87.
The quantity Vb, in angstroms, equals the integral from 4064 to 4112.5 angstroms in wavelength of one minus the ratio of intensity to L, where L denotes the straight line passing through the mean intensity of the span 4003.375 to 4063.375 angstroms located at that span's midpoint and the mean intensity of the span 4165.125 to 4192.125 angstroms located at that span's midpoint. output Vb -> 0.4 angstroms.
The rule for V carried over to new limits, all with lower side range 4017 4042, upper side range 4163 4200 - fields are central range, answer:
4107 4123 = 0.9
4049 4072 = 1.7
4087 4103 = 1.5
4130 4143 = 0.7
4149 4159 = 0.3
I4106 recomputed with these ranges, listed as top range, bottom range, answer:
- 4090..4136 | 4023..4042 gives 0.83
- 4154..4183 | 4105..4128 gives 1.03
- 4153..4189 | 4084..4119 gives 1.05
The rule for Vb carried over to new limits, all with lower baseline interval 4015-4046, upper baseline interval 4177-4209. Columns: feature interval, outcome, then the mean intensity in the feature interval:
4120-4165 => 1.3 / 21.8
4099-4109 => 1.3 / 20.5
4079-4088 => 0.5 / 22.9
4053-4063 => 0.9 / 22.6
